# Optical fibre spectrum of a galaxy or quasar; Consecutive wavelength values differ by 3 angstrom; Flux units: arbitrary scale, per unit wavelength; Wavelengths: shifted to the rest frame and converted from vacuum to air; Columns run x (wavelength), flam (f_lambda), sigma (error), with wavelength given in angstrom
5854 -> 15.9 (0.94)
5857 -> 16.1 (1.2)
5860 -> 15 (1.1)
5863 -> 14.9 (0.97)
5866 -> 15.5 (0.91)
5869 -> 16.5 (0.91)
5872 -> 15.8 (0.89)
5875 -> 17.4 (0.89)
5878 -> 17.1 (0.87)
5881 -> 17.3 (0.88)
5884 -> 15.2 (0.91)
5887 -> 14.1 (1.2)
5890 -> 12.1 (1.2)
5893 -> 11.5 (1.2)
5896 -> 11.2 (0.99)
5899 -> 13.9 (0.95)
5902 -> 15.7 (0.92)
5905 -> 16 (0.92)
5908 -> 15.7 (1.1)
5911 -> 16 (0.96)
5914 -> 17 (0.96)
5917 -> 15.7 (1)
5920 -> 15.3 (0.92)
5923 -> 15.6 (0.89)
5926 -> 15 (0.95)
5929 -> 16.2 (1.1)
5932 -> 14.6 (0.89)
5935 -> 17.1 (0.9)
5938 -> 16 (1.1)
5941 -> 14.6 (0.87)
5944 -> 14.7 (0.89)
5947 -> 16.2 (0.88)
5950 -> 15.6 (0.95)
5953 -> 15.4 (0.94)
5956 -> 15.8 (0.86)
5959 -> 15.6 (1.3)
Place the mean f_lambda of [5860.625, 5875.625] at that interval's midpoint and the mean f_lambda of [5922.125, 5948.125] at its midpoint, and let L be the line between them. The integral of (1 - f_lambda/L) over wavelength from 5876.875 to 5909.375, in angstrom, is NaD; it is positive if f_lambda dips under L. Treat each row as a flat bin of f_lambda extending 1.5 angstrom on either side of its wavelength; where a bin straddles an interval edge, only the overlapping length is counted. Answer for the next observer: 2.61 angstrom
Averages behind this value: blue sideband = 15.9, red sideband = 15.5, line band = 14.5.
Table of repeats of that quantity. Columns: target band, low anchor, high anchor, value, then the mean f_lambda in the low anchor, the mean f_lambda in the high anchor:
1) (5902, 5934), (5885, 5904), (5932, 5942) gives -2.5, 13.2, 15.8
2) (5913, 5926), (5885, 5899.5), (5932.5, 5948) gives -1.3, 12.6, 15.6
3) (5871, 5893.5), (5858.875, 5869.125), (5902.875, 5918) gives 0.6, 15.4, 16.1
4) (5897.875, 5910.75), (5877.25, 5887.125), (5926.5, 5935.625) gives 0.4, 16.1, 15.8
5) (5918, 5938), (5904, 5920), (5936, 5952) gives 0.1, 16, 15.5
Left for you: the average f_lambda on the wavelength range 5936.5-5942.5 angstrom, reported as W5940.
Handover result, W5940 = 15.3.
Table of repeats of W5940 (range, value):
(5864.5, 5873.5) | 15.9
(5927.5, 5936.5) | 16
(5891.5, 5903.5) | 13.1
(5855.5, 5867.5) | 15.4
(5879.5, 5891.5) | 14.7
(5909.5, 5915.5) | 16.5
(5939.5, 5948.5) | 15.2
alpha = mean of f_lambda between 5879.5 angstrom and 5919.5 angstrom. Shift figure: 14.7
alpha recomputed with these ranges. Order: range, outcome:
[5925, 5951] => 15.6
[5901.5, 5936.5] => 15.8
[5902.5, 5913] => 15.9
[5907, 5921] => 16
